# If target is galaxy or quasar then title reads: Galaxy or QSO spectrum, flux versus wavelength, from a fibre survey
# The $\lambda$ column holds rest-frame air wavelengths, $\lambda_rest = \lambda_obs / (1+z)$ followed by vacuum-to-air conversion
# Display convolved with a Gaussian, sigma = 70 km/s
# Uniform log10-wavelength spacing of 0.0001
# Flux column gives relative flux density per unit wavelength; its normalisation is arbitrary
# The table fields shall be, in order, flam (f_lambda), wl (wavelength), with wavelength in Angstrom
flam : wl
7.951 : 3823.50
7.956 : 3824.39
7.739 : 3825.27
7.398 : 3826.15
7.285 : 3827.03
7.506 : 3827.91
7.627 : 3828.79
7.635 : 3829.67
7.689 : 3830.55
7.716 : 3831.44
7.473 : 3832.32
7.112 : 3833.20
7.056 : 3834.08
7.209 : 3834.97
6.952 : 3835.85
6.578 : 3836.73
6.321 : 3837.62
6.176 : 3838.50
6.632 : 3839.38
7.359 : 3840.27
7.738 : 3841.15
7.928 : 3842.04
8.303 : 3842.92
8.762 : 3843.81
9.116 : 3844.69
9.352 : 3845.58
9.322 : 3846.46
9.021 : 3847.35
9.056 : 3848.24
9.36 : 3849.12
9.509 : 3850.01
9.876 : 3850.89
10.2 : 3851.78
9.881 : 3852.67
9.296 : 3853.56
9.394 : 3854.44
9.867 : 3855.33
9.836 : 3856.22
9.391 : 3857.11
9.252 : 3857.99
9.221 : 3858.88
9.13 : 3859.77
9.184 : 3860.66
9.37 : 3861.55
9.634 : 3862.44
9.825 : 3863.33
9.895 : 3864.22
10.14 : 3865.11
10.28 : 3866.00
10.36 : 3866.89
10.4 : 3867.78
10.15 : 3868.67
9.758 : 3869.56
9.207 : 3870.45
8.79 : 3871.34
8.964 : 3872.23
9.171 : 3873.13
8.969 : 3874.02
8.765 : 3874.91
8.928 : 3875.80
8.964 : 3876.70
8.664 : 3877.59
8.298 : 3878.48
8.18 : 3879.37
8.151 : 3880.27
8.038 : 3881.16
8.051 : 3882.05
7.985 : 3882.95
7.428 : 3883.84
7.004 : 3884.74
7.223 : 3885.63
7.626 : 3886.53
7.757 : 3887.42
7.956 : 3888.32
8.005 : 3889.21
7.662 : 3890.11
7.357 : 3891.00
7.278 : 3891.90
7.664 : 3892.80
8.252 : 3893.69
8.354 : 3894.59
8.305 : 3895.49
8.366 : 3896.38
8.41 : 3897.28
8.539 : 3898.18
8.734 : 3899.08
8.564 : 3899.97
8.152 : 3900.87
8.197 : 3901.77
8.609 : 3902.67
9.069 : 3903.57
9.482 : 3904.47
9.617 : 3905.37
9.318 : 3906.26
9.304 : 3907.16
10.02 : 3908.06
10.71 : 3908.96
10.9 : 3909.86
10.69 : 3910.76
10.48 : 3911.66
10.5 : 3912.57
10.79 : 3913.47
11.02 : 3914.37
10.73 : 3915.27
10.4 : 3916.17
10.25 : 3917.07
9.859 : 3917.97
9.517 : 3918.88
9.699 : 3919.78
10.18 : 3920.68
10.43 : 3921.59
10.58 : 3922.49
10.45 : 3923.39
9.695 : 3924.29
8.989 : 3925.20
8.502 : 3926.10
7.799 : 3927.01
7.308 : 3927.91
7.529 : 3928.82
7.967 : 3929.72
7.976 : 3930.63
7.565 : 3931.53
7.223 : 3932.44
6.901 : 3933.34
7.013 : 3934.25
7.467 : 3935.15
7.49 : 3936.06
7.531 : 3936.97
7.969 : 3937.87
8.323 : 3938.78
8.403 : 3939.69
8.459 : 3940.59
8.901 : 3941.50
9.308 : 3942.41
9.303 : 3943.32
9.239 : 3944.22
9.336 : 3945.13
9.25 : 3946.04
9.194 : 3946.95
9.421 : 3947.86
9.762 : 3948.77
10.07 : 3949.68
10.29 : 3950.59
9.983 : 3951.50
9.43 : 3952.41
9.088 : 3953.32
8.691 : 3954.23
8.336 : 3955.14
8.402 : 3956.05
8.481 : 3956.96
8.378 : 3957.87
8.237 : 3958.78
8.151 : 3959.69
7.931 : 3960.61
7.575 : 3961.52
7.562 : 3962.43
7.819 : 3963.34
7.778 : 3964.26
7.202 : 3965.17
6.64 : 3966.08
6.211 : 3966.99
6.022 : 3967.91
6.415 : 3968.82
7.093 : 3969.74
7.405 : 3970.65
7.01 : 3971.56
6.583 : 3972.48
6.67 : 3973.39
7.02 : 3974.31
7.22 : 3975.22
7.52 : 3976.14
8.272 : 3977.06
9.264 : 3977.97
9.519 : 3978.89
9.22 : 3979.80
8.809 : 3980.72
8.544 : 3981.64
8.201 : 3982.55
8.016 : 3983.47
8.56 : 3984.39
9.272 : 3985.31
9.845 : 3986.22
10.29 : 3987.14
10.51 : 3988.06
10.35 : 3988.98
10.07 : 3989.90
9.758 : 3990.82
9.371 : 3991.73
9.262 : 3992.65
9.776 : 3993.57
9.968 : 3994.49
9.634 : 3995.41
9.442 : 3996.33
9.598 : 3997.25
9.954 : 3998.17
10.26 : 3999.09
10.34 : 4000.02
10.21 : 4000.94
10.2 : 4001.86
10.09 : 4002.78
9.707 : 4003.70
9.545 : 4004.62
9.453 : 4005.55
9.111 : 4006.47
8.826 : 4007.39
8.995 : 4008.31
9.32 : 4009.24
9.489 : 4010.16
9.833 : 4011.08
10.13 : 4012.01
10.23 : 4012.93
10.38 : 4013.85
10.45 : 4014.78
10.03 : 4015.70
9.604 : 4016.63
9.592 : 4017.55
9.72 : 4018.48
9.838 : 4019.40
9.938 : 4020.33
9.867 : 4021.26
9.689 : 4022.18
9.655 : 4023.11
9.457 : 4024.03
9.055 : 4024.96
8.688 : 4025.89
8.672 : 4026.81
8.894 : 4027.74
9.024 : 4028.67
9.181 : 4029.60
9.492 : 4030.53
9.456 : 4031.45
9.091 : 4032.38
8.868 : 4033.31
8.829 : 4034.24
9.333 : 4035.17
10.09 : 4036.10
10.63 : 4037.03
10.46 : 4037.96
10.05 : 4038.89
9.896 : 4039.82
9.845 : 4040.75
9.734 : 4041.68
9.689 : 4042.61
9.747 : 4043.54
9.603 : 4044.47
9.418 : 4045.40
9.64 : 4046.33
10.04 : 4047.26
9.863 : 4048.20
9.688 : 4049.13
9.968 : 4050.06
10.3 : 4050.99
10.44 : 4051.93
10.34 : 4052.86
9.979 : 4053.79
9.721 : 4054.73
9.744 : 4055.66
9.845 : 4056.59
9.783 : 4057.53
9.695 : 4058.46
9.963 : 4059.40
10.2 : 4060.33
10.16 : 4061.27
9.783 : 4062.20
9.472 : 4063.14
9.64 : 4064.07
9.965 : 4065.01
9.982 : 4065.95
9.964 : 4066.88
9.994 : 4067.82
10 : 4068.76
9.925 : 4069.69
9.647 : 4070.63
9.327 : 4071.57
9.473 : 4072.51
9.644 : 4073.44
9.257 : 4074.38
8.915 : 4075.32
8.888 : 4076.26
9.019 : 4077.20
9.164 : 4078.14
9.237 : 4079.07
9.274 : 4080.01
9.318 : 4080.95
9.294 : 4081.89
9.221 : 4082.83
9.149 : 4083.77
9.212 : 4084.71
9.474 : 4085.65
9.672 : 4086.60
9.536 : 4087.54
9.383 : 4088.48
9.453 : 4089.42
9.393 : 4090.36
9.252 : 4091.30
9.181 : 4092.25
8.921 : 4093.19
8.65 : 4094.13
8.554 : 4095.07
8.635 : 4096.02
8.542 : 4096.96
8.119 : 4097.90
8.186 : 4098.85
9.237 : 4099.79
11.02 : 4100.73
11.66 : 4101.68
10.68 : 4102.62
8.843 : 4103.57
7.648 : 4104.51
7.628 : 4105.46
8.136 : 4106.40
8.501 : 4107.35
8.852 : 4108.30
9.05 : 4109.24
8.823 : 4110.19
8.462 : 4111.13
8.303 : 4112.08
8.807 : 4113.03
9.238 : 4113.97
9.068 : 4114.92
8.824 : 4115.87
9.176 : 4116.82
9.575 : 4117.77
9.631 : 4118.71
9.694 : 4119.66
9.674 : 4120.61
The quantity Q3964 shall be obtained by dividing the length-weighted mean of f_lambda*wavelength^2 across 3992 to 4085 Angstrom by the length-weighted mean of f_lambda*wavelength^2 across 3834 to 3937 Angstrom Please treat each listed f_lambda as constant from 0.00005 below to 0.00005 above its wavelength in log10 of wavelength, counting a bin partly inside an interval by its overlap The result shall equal 1.18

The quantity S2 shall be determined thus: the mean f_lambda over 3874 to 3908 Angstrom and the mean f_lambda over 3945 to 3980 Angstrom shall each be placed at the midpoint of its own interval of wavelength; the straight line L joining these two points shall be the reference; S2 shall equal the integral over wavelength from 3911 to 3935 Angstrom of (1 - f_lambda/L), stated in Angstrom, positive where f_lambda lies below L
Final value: -2.8 Angstrom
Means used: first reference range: 8.31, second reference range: 8.15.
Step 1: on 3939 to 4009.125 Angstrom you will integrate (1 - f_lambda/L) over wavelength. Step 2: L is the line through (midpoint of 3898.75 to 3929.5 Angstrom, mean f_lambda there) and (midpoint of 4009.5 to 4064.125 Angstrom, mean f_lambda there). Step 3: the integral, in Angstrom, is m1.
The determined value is 6.3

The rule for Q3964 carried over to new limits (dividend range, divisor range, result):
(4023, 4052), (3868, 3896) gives 1.25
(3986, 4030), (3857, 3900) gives 1.19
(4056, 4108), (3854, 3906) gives 1.18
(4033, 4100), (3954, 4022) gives 1.11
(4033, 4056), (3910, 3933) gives 1.11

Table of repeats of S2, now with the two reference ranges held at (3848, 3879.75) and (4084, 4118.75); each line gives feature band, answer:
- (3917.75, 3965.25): 3.4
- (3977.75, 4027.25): -2.0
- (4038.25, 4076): -2.8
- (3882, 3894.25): 2.3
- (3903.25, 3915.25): -1.1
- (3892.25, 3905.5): 1.2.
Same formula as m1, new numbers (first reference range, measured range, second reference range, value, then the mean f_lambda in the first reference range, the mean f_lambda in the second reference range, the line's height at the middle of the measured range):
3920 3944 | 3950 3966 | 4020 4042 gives 0.6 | 8.45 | 9.49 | 8.73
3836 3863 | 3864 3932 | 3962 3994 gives -3.1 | 8.79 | 8.26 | 8.59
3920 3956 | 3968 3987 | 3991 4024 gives 2.7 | 8.75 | 9.76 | 9.32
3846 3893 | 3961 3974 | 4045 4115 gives 3.0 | 8.92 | 9.39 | 9.14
